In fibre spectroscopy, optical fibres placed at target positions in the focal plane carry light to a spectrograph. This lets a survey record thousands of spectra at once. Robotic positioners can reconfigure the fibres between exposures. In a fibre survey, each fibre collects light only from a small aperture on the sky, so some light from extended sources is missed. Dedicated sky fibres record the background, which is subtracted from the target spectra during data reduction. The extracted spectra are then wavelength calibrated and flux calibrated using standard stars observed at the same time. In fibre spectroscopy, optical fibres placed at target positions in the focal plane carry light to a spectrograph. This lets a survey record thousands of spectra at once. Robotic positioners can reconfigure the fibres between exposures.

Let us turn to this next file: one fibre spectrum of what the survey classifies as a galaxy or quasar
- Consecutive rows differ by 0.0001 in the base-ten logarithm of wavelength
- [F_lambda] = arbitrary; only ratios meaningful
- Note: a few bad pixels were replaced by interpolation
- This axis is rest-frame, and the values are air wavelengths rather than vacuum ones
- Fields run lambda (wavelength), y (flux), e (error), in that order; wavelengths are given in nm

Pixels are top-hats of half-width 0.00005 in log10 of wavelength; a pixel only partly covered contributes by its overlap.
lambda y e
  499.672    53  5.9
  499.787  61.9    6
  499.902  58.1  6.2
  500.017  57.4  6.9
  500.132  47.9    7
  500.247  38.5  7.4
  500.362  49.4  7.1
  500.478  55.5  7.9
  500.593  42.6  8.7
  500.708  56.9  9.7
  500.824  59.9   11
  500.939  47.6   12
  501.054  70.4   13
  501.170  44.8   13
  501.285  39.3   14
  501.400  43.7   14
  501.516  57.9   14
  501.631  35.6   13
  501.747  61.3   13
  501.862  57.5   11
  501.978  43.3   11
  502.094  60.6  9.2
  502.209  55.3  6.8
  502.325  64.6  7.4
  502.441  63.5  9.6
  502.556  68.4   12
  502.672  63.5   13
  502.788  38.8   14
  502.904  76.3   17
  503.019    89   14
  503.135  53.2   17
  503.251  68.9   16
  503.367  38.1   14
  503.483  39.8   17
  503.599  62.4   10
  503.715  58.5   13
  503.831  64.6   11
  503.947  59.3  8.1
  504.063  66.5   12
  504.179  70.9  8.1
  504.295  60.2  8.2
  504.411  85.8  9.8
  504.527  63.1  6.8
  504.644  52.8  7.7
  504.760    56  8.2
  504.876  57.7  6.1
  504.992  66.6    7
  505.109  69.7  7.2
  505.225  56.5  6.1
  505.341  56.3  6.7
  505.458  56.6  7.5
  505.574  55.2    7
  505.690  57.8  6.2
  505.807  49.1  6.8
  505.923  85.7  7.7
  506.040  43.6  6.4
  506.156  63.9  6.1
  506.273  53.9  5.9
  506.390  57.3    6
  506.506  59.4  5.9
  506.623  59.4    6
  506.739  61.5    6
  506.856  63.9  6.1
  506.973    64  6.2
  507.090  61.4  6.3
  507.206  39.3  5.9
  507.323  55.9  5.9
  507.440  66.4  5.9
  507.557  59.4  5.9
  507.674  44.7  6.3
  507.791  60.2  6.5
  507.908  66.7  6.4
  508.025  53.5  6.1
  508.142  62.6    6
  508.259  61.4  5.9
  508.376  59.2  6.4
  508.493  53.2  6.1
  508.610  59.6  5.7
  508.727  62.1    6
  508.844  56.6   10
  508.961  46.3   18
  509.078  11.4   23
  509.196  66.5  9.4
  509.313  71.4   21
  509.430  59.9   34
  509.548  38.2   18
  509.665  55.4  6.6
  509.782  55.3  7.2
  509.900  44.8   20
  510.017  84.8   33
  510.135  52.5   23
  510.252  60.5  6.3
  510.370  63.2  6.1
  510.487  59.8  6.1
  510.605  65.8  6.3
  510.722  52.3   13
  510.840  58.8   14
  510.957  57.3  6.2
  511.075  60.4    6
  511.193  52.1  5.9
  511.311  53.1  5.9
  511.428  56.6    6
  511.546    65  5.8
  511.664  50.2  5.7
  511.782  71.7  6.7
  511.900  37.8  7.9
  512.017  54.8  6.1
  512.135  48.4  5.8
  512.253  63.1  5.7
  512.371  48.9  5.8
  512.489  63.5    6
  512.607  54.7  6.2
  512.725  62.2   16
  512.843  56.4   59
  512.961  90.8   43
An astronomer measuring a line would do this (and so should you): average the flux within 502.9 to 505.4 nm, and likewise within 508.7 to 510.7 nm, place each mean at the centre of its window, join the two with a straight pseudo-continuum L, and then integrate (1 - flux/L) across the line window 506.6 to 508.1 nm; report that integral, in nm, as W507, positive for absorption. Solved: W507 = 0.010 nm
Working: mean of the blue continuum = 62.1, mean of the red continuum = 56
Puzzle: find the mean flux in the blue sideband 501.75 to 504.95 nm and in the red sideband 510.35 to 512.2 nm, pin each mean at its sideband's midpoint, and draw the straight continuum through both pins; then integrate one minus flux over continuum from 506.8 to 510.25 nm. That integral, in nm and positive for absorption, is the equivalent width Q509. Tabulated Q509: 0.09 nm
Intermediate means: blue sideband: 60.7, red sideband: 56.6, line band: 56.5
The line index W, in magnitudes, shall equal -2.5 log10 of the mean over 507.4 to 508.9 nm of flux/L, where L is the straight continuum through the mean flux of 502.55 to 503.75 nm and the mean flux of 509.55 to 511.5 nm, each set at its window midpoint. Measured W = -0.01 mag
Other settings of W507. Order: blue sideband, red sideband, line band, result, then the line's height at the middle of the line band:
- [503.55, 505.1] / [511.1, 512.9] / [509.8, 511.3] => -0.04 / 57.4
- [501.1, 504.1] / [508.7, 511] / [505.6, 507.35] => -0.06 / 56.4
